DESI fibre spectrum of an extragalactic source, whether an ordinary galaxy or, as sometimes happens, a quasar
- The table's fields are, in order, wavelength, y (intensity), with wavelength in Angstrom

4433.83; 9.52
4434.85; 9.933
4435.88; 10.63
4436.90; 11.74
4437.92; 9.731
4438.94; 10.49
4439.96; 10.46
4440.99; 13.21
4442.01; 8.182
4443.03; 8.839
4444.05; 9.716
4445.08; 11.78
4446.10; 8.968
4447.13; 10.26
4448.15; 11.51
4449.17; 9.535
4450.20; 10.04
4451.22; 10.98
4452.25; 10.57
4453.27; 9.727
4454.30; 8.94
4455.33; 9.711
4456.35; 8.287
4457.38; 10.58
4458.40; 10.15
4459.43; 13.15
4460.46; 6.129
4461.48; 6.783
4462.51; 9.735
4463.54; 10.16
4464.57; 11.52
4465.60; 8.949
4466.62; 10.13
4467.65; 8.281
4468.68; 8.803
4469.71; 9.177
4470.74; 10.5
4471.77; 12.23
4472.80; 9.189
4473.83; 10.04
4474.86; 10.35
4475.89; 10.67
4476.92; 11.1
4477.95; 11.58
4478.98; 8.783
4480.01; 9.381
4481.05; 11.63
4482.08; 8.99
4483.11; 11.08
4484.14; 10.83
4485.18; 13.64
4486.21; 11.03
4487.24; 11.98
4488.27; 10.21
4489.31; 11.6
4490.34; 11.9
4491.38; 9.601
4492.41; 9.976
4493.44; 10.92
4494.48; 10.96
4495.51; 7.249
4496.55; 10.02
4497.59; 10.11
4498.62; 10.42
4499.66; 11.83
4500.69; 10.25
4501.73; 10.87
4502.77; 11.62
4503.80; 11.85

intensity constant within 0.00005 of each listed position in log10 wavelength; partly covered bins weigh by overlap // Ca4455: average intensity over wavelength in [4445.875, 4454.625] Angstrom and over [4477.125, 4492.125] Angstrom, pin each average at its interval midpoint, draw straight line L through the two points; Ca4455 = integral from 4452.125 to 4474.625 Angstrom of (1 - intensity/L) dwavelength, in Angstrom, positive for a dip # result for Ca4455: 1.6 Angstrom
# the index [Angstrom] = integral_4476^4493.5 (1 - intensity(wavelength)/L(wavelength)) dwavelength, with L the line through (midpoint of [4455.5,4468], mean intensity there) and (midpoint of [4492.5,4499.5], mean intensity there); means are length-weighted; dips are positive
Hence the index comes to -1.7 Angstrom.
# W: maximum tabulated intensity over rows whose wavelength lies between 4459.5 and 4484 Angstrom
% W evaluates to 12.23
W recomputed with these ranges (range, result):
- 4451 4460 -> 13.15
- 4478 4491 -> 13.64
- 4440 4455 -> 13.21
